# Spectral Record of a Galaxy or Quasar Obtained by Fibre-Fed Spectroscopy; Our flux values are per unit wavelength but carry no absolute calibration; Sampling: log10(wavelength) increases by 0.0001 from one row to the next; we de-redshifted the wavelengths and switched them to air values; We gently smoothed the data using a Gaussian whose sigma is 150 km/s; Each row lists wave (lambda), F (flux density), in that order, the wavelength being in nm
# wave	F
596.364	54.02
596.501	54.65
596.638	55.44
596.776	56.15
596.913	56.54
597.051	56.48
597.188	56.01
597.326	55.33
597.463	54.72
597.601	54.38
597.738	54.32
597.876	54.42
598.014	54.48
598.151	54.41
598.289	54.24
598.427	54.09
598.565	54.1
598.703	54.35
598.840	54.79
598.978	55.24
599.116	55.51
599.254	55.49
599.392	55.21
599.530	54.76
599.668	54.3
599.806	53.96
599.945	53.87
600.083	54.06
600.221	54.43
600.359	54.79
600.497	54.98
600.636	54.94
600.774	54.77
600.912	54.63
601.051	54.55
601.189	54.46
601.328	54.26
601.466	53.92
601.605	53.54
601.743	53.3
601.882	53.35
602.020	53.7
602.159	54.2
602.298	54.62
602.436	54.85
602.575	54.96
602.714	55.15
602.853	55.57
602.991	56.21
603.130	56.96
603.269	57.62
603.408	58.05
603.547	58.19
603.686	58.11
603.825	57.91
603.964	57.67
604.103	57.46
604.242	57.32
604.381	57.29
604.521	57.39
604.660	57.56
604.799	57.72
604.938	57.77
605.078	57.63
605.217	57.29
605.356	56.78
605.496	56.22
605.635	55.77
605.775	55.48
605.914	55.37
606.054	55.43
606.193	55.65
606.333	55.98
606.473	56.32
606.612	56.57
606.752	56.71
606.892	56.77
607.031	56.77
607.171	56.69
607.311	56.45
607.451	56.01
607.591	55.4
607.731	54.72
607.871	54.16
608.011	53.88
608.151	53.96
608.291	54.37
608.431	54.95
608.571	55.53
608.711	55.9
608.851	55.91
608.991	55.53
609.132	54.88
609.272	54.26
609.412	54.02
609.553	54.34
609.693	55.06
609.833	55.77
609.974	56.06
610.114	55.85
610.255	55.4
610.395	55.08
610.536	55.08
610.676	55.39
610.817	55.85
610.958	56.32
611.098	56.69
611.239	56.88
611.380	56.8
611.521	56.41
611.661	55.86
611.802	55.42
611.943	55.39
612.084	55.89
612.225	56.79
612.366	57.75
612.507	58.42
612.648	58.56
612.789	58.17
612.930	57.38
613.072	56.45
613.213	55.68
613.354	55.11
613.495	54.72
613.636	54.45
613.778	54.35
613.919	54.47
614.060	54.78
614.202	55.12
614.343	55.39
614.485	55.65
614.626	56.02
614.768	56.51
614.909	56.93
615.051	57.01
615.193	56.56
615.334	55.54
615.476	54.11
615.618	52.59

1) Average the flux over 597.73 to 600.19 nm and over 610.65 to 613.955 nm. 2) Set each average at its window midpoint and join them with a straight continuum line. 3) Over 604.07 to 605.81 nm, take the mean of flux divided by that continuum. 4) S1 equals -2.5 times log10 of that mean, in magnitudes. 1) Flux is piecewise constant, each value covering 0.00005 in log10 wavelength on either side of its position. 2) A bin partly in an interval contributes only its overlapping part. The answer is -0.03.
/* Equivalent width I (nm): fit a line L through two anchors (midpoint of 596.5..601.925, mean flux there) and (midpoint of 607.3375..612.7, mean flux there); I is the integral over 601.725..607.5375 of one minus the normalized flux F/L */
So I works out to -0.13 nm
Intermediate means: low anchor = 54.7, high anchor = 55.6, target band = 56.4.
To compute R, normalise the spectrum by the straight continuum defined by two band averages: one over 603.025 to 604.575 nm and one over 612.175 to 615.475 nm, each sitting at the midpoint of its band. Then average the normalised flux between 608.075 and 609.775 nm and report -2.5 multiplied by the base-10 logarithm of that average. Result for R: 0.04 mag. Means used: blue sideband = 57.6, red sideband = 56.1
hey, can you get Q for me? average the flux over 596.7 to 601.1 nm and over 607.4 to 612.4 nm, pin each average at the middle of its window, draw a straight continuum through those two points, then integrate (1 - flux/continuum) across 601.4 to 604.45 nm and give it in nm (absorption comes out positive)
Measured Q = -0.05 nm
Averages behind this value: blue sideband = 54.8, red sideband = 55.5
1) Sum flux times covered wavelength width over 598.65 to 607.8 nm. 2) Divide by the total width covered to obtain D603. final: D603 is 55.7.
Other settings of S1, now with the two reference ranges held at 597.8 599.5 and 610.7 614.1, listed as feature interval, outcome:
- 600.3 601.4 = 0.01 mag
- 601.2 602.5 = 0.02 mag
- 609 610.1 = 0.02 mag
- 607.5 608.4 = 0.02 mag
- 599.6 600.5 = 0.01 mag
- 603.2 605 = -0.05 mag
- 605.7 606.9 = -0.01 mag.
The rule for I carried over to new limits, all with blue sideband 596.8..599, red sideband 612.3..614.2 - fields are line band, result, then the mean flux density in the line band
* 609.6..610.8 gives 0.009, 55.5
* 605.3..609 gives -0.002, 55.7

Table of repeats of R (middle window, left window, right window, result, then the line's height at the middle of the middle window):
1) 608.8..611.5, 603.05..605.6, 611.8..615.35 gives 0.02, 56.6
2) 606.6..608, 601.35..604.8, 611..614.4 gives 0.00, 56.1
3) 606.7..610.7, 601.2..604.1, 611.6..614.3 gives 0.01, 55.9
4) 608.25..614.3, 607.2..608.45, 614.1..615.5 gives -0.01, 55.4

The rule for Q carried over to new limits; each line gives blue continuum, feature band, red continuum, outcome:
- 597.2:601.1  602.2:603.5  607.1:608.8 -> -0.027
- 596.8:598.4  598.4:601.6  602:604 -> 0.059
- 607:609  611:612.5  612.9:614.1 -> -0.033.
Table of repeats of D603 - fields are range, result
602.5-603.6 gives 56.5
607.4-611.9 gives 55.4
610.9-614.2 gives 56.2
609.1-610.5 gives 55.1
